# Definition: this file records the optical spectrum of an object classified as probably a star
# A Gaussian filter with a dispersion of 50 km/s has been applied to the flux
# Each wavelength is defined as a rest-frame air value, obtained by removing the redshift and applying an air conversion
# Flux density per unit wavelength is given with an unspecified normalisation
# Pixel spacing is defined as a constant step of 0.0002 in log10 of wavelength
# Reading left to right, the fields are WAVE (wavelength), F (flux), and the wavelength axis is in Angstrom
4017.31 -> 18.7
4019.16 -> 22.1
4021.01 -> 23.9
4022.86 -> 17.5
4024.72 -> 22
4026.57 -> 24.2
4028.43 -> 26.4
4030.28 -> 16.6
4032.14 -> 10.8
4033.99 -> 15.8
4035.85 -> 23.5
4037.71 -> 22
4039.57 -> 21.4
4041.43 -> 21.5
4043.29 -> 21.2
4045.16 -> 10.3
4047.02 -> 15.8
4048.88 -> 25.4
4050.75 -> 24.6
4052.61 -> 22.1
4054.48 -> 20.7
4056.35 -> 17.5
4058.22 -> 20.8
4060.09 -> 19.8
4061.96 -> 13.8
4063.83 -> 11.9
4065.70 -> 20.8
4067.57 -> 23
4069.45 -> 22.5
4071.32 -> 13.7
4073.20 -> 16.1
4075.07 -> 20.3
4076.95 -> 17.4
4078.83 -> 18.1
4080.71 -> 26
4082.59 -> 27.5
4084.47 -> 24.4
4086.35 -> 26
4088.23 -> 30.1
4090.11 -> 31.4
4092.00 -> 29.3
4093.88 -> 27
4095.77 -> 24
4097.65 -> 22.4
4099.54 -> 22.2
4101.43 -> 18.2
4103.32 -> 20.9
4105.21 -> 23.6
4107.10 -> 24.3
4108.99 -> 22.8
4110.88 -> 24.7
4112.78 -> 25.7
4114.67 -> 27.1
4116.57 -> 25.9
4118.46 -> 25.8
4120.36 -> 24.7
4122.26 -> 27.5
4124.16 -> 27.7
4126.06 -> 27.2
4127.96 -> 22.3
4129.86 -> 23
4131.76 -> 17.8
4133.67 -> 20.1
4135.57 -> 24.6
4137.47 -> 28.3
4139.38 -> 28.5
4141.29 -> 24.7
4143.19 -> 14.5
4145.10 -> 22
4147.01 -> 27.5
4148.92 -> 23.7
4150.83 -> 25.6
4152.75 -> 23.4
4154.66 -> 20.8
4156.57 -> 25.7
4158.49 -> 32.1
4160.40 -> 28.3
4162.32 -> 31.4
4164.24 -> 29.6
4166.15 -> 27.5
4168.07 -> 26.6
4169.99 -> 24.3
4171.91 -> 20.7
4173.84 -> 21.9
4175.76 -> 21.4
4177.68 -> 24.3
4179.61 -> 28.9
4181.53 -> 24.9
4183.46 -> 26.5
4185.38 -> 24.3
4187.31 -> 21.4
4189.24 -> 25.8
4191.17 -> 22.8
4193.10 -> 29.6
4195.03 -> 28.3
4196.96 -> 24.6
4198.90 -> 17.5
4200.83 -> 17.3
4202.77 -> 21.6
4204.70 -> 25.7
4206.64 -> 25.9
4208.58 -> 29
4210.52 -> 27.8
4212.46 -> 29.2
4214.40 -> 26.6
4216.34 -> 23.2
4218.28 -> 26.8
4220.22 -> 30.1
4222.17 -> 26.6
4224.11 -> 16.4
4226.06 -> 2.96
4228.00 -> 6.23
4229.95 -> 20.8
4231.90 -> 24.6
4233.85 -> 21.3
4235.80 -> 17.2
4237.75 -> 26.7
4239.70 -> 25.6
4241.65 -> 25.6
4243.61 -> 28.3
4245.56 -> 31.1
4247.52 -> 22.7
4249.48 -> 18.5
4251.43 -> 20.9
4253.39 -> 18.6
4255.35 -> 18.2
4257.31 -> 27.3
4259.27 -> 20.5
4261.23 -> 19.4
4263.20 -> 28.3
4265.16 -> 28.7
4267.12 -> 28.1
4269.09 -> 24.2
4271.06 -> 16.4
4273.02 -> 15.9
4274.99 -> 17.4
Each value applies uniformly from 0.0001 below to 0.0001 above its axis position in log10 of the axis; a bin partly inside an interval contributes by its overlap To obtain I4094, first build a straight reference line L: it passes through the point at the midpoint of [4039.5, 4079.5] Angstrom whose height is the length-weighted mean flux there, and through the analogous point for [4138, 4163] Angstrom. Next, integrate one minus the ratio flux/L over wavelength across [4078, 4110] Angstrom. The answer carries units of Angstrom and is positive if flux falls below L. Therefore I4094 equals -5.0 Angstrom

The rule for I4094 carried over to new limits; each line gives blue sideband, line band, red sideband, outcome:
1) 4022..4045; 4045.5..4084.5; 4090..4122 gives 3.70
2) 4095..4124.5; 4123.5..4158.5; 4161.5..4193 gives 1.01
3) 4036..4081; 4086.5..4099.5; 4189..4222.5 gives -3.82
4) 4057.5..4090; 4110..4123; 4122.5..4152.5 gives -1.67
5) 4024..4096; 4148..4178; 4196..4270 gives -4.36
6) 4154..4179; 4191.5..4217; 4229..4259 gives -0.60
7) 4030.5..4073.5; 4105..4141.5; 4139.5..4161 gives -3.02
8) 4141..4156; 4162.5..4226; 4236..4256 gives -4.35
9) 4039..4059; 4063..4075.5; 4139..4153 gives 1.51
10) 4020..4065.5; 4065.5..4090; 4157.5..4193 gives -1.25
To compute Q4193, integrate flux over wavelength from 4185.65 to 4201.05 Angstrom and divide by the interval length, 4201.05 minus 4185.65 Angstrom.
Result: 23.7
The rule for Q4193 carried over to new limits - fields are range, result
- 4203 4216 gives 26.8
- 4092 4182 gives 24.7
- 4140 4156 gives 23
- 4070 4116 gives 23.5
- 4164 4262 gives 23.4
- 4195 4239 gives 22.3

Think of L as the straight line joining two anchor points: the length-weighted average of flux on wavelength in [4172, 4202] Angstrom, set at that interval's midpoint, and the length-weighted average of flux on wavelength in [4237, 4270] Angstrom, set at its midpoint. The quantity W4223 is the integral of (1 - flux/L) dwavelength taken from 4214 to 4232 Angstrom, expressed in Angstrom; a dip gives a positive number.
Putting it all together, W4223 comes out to 3.0 Angstrom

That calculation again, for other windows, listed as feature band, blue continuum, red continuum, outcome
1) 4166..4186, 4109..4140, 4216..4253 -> -0.92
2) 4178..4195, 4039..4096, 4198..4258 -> -2.56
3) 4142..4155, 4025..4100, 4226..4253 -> -0.78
